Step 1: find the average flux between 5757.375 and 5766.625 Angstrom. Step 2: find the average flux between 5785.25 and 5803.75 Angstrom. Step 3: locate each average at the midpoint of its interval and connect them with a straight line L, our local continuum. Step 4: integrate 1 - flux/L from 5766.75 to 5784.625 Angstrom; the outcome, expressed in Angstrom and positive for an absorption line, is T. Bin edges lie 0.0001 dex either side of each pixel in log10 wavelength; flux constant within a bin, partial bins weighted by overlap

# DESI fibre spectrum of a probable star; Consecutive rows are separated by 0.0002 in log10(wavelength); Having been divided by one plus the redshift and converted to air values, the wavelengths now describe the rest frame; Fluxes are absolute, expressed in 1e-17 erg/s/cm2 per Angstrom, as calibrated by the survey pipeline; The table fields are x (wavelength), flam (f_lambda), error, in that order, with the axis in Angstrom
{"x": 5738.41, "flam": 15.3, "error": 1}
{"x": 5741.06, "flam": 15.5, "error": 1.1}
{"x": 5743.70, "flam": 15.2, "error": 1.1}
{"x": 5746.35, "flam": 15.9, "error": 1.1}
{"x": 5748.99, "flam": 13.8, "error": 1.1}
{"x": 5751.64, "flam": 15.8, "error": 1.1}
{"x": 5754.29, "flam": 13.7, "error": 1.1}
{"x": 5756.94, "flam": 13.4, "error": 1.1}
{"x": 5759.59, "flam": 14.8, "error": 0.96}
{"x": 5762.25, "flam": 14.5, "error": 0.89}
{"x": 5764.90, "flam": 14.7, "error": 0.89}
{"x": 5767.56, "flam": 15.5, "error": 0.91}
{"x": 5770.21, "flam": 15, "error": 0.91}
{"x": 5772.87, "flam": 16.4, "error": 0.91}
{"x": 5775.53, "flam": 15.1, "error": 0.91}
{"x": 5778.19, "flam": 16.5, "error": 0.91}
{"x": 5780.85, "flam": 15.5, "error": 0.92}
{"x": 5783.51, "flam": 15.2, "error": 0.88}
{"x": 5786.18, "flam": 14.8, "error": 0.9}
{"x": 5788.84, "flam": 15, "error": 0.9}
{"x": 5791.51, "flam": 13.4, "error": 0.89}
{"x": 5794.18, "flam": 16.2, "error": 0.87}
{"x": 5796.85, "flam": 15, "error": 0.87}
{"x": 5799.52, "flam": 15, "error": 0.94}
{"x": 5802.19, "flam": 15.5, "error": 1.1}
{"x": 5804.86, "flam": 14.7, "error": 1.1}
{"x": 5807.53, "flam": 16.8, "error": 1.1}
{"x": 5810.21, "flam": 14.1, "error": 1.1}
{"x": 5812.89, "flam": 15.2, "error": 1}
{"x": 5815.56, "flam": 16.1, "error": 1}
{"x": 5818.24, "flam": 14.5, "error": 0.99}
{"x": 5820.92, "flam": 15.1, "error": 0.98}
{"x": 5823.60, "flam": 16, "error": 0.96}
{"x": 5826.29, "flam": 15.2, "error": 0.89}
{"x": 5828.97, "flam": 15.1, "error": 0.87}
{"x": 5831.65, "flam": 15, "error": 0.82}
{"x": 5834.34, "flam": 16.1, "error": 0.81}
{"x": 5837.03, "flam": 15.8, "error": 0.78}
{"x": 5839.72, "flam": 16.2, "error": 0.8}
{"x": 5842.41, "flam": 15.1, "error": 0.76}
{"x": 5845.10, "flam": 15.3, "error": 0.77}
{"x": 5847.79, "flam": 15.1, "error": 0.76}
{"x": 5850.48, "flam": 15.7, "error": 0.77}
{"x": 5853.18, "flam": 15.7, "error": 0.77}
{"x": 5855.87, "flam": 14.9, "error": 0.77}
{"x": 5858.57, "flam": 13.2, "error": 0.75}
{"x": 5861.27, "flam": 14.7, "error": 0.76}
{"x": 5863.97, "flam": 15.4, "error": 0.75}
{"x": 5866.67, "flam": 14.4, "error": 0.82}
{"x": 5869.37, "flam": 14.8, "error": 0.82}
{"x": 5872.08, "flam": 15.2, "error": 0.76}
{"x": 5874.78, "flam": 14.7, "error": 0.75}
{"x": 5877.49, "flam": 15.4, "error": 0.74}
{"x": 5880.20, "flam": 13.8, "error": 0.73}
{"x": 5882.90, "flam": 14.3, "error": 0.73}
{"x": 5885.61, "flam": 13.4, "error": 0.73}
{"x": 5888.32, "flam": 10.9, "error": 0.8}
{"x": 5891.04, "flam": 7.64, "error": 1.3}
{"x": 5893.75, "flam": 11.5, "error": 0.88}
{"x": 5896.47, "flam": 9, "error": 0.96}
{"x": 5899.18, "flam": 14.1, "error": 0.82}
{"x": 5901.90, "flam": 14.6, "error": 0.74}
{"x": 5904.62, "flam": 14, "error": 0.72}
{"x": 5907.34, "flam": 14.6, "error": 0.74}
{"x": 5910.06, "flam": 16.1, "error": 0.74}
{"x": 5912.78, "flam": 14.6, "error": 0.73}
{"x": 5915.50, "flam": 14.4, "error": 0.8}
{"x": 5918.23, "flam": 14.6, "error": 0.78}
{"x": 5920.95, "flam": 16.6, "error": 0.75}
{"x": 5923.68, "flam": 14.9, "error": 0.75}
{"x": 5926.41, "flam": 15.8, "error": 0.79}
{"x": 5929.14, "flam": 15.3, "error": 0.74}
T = -1.0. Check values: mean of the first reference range 14.6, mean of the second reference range 15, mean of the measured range 15.6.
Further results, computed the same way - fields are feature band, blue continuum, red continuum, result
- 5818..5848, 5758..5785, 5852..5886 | -1.1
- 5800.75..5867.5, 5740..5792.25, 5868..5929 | -3.7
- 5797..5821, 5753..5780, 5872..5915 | -1.3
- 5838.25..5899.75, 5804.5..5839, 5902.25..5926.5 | 5.2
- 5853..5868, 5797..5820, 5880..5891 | -1.5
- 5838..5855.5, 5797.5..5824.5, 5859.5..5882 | -0.6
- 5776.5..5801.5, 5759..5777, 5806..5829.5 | 0.1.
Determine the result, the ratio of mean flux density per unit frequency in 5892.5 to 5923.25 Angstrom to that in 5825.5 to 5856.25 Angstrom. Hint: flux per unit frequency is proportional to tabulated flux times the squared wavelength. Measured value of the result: 0.93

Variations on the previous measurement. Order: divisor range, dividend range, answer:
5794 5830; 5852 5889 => 0.96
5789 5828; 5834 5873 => 1.01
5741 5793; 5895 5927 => 1.01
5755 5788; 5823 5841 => 1.06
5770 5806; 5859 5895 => 0.92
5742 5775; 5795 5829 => 1.04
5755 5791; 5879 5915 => 0.90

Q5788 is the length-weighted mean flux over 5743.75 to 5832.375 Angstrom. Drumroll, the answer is 15.1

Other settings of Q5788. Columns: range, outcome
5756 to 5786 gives 15.2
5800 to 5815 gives 15.3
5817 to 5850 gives 15.4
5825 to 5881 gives 15.1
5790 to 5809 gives 15.2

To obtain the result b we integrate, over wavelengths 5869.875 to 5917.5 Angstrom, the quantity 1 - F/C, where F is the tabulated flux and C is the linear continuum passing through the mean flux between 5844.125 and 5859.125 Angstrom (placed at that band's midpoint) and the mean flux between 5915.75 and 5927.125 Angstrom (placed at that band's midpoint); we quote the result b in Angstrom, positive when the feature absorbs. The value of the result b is 5.5 Angstrom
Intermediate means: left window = 15.1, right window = 15.3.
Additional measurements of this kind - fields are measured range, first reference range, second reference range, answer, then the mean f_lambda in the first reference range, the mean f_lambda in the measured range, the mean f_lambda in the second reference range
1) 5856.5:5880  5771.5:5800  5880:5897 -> -4.8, 15.3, 14.7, 11.5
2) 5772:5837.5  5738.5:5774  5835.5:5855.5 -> -0.2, 14.9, 15.3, 15.5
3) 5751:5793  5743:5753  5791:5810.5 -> 0.7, 15.2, 14.9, 15.2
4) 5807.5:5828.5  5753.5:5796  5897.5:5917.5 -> -0.6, 15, 15.3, 14.5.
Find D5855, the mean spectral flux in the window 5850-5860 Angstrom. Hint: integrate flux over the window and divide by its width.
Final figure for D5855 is 14.8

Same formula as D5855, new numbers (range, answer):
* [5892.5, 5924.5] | 14.1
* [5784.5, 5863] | 15.2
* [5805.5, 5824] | 15.3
